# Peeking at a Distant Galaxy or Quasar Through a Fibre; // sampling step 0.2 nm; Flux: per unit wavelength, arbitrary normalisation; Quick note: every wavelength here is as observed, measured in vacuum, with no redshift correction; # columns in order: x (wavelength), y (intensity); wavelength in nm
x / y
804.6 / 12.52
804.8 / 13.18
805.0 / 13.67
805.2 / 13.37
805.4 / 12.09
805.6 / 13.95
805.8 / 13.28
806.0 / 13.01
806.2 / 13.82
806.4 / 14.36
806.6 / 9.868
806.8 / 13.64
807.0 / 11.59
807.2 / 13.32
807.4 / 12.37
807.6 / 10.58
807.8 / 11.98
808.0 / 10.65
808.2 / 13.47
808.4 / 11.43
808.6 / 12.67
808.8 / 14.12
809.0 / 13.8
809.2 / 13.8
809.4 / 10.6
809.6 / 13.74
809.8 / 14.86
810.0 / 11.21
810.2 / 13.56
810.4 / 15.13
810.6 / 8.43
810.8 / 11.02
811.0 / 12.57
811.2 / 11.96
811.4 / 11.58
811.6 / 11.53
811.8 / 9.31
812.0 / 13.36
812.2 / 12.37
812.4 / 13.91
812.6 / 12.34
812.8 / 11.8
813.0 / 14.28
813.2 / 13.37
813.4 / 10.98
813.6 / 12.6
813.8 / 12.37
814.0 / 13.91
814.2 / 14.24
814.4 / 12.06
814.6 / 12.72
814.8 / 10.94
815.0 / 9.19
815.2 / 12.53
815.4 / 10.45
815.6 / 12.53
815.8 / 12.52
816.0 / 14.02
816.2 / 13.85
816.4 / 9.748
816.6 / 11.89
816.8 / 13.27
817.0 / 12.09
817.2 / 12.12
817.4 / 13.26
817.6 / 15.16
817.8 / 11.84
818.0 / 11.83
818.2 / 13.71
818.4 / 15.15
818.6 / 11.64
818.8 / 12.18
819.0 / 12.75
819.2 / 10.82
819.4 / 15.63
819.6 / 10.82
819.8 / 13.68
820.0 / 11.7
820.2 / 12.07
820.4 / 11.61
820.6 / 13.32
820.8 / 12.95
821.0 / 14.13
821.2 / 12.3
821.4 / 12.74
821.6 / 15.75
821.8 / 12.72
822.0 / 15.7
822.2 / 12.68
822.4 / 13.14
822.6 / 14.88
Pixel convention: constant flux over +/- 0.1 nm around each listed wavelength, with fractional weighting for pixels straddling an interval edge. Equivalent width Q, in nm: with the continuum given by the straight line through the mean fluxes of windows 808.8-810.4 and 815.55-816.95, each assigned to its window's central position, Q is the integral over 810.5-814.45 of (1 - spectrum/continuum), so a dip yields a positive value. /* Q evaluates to 0.23 nm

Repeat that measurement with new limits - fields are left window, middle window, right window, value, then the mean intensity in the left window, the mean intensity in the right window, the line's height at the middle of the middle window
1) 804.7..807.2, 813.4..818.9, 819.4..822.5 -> 0.25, 13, 13.1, 13.1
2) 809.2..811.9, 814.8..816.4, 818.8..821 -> 0.05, 12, 12.6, 12.3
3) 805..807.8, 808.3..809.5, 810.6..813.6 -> -0.03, 12.7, 12.1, 12.4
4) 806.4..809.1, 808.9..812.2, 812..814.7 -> 0.08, 12.3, 12.9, 12.6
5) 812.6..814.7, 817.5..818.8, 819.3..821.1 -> -0.03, 12.8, 12.9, 12.9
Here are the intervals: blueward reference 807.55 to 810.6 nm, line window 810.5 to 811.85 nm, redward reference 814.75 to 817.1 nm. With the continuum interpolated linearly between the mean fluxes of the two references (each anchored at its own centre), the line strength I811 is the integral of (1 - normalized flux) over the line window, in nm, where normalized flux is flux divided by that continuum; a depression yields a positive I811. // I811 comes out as 0.16 nm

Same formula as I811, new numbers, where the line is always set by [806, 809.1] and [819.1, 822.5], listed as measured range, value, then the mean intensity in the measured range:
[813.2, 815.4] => 0.113 nm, 12.1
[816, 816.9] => 0.034 nm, 12.4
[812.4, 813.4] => -0.009 nm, 12.8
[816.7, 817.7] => -0.021 nm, 13.2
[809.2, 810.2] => -0.016 nm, 12.8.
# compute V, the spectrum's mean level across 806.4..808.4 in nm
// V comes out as 12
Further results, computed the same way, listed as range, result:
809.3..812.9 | 12.2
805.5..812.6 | 12.5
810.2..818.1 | 12.3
